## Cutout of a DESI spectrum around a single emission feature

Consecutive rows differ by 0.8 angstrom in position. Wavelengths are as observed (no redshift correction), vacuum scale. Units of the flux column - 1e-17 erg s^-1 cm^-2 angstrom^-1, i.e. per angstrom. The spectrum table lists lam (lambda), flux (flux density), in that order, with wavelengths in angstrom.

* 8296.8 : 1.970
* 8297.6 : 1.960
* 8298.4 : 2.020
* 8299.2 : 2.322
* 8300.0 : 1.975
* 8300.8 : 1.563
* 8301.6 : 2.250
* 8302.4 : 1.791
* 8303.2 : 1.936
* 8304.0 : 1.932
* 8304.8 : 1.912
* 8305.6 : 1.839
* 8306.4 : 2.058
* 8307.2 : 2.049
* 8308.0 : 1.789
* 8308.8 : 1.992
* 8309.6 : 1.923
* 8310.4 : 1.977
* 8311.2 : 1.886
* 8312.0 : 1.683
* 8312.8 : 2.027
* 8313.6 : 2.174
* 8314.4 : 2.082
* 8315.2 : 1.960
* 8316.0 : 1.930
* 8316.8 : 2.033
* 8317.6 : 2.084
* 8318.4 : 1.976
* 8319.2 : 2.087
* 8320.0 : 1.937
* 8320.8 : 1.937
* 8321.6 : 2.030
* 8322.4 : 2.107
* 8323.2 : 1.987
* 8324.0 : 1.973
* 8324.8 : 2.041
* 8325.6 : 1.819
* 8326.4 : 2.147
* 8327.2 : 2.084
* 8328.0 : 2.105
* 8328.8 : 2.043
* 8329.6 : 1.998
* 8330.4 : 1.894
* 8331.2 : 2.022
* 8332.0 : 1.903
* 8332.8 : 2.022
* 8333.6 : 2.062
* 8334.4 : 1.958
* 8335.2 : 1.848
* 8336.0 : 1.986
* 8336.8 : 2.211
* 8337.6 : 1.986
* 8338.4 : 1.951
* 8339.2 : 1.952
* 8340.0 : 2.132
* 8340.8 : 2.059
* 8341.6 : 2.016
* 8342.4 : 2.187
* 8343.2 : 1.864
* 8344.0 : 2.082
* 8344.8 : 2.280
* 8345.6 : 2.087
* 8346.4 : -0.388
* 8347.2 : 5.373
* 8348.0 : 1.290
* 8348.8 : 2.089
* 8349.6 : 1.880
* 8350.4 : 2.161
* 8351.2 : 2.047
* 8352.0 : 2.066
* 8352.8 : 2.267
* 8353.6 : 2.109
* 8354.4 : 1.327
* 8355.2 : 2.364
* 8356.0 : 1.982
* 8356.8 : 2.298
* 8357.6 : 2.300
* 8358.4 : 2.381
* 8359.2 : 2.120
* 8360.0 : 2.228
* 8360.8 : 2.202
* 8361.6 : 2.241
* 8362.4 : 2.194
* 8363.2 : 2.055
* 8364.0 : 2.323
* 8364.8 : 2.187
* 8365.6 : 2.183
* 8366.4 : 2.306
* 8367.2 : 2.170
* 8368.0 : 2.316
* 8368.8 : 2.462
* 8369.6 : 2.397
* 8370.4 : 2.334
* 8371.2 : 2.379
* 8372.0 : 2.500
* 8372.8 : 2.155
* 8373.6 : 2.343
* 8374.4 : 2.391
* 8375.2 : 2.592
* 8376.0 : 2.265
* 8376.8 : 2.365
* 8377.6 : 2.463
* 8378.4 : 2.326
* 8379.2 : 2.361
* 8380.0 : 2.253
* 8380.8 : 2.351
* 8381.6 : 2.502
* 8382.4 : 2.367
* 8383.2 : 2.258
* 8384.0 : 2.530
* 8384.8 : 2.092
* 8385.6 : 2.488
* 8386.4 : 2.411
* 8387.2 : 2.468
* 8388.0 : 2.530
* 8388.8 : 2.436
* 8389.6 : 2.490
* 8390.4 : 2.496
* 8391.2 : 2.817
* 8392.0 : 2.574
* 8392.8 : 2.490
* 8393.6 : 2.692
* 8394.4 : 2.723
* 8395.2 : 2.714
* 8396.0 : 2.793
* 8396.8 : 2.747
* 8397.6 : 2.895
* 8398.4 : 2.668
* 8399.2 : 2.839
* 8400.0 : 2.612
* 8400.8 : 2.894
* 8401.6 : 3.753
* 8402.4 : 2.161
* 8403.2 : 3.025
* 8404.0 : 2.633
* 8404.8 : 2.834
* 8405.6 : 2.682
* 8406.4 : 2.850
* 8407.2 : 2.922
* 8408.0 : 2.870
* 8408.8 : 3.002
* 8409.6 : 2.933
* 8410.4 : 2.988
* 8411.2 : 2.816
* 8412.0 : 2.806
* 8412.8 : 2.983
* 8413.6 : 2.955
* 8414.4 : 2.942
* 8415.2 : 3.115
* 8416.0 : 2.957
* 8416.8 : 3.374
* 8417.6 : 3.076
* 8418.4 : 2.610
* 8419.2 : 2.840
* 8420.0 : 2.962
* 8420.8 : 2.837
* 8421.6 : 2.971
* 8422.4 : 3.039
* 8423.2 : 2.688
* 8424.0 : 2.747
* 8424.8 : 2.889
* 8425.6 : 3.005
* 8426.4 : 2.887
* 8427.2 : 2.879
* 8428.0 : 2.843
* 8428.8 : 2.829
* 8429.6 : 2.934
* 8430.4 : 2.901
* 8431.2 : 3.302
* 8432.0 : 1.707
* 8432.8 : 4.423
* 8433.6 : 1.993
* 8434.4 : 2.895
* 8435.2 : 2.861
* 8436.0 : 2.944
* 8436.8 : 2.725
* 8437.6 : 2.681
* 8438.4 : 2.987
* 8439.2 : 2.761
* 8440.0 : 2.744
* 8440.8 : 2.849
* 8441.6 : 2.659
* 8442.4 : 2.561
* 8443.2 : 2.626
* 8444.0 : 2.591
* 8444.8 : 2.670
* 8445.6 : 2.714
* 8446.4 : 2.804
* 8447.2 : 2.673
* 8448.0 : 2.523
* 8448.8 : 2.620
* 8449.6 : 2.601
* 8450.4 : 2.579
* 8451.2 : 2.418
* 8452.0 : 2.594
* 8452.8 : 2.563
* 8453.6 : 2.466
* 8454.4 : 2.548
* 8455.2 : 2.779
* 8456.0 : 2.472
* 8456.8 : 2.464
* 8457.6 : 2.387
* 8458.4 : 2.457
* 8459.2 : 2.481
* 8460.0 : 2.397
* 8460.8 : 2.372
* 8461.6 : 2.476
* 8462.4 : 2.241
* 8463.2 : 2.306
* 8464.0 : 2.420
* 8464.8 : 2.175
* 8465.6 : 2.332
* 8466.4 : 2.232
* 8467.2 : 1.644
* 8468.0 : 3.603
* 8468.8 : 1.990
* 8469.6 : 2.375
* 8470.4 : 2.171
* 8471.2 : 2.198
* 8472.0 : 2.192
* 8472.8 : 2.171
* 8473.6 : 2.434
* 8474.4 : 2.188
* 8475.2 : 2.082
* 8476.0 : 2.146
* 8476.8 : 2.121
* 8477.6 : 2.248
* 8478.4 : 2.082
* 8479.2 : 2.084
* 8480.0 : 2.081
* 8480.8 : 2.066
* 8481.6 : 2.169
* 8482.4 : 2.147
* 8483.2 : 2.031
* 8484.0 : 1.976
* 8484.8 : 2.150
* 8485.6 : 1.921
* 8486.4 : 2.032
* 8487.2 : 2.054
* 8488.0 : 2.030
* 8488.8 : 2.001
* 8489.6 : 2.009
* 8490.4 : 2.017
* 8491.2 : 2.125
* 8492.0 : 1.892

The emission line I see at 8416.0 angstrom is Mg II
